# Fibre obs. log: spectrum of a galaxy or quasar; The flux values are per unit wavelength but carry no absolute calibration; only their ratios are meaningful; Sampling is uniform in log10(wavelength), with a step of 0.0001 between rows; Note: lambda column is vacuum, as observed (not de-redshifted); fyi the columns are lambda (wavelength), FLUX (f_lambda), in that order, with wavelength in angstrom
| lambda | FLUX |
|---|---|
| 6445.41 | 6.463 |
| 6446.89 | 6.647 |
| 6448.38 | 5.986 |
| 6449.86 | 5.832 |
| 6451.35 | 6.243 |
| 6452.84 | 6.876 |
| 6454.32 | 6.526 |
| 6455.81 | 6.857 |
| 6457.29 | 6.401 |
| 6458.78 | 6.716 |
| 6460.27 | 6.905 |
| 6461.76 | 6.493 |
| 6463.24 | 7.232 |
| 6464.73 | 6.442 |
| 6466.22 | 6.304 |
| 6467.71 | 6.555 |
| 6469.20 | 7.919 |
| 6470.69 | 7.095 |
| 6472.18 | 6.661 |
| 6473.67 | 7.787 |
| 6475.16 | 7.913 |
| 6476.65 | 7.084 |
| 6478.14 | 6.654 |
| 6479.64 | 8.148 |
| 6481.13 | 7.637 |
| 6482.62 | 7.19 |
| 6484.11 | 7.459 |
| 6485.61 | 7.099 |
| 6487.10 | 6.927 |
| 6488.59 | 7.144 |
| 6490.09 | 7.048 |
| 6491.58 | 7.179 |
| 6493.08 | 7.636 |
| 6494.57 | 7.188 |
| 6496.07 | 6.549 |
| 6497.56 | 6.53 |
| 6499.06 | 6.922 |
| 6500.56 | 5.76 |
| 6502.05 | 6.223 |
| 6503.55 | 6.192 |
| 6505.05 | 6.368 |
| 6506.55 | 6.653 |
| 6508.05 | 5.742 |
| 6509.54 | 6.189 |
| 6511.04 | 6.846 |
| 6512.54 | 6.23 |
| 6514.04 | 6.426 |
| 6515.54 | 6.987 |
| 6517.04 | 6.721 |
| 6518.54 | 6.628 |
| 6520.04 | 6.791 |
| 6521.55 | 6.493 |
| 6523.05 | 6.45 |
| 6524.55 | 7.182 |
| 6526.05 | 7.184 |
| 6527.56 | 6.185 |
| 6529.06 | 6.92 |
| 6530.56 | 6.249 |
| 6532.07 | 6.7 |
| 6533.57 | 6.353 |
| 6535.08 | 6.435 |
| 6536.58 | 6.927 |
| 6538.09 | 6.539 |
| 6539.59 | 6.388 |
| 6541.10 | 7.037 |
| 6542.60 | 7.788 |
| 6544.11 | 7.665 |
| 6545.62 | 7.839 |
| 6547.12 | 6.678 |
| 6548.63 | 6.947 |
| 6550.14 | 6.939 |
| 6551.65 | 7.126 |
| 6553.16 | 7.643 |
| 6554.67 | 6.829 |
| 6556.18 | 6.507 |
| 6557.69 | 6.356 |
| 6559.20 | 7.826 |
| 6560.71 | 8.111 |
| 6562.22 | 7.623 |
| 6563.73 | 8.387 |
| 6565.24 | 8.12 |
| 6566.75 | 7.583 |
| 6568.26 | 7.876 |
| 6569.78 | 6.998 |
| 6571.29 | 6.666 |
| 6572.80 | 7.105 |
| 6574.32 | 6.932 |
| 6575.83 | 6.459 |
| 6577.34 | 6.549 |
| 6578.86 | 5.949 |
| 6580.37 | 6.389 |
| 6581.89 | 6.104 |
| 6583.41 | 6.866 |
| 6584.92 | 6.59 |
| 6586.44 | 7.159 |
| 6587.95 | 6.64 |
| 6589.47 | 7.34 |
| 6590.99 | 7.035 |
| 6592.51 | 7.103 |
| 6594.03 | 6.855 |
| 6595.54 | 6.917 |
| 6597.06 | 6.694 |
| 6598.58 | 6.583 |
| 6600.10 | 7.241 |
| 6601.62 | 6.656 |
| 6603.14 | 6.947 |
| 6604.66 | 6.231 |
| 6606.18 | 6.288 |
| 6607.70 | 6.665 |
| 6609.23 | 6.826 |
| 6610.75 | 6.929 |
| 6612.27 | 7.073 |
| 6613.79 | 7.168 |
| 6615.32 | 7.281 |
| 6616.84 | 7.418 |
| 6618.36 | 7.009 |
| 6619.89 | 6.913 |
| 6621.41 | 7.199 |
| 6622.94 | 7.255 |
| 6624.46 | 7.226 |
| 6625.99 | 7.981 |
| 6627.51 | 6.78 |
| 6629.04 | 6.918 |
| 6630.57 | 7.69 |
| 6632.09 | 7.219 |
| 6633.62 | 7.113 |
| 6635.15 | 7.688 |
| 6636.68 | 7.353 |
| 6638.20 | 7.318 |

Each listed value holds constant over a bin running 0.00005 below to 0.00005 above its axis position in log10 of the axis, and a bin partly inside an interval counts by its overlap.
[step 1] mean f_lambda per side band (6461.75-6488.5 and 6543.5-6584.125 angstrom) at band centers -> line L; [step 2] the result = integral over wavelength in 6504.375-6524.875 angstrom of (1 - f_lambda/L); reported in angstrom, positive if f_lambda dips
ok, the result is 1.7 angstrom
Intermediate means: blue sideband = 7.16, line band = 6.54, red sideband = 7.11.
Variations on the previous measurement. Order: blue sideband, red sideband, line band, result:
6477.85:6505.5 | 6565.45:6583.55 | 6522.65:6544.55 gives 0.3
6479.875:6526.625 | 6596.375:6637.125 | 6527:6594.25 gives -0.7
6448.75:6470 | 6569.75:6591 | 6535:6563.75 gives -2.1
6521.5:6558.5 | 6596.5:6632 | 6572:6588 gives 0.8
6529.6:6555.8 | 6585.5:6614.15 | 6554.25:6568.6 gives -1.3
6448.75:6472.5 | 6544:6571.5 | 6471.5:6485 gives -1.2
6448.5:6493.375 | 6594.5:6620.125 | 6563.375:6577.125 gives -0.8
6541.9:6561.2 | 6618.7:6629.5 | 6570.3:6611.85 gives 2.7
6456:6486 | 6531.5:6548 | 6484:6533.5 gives 2.3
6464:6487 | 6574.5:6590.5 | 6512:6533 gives 0.9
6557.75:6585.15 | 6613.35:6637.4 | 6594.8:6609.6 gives 1.0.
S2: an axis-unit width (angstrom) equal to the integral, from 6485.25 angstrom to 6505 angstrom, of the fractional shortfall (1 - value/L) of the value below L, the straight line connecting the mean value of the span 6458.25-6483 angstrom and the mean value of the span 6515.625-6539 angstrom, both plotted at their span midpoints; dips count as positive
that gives 0.4 angstrom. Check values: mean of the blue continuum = 7.1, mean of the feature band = 6.78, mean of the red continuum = 6.66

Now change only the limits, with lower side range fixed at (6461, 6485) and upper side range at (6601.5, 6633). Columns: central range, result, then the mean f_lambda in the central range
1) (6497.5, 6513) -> 1.8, 6.32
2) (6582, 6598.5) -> 0.4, 6.87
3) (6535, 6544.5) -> 0.2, 6.98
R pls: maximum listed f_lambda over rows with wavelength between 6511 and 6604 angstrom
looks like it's 8.387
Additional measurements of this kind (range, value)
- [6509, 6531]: 7.184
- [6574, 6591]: 7.34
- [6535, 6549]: 7.839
